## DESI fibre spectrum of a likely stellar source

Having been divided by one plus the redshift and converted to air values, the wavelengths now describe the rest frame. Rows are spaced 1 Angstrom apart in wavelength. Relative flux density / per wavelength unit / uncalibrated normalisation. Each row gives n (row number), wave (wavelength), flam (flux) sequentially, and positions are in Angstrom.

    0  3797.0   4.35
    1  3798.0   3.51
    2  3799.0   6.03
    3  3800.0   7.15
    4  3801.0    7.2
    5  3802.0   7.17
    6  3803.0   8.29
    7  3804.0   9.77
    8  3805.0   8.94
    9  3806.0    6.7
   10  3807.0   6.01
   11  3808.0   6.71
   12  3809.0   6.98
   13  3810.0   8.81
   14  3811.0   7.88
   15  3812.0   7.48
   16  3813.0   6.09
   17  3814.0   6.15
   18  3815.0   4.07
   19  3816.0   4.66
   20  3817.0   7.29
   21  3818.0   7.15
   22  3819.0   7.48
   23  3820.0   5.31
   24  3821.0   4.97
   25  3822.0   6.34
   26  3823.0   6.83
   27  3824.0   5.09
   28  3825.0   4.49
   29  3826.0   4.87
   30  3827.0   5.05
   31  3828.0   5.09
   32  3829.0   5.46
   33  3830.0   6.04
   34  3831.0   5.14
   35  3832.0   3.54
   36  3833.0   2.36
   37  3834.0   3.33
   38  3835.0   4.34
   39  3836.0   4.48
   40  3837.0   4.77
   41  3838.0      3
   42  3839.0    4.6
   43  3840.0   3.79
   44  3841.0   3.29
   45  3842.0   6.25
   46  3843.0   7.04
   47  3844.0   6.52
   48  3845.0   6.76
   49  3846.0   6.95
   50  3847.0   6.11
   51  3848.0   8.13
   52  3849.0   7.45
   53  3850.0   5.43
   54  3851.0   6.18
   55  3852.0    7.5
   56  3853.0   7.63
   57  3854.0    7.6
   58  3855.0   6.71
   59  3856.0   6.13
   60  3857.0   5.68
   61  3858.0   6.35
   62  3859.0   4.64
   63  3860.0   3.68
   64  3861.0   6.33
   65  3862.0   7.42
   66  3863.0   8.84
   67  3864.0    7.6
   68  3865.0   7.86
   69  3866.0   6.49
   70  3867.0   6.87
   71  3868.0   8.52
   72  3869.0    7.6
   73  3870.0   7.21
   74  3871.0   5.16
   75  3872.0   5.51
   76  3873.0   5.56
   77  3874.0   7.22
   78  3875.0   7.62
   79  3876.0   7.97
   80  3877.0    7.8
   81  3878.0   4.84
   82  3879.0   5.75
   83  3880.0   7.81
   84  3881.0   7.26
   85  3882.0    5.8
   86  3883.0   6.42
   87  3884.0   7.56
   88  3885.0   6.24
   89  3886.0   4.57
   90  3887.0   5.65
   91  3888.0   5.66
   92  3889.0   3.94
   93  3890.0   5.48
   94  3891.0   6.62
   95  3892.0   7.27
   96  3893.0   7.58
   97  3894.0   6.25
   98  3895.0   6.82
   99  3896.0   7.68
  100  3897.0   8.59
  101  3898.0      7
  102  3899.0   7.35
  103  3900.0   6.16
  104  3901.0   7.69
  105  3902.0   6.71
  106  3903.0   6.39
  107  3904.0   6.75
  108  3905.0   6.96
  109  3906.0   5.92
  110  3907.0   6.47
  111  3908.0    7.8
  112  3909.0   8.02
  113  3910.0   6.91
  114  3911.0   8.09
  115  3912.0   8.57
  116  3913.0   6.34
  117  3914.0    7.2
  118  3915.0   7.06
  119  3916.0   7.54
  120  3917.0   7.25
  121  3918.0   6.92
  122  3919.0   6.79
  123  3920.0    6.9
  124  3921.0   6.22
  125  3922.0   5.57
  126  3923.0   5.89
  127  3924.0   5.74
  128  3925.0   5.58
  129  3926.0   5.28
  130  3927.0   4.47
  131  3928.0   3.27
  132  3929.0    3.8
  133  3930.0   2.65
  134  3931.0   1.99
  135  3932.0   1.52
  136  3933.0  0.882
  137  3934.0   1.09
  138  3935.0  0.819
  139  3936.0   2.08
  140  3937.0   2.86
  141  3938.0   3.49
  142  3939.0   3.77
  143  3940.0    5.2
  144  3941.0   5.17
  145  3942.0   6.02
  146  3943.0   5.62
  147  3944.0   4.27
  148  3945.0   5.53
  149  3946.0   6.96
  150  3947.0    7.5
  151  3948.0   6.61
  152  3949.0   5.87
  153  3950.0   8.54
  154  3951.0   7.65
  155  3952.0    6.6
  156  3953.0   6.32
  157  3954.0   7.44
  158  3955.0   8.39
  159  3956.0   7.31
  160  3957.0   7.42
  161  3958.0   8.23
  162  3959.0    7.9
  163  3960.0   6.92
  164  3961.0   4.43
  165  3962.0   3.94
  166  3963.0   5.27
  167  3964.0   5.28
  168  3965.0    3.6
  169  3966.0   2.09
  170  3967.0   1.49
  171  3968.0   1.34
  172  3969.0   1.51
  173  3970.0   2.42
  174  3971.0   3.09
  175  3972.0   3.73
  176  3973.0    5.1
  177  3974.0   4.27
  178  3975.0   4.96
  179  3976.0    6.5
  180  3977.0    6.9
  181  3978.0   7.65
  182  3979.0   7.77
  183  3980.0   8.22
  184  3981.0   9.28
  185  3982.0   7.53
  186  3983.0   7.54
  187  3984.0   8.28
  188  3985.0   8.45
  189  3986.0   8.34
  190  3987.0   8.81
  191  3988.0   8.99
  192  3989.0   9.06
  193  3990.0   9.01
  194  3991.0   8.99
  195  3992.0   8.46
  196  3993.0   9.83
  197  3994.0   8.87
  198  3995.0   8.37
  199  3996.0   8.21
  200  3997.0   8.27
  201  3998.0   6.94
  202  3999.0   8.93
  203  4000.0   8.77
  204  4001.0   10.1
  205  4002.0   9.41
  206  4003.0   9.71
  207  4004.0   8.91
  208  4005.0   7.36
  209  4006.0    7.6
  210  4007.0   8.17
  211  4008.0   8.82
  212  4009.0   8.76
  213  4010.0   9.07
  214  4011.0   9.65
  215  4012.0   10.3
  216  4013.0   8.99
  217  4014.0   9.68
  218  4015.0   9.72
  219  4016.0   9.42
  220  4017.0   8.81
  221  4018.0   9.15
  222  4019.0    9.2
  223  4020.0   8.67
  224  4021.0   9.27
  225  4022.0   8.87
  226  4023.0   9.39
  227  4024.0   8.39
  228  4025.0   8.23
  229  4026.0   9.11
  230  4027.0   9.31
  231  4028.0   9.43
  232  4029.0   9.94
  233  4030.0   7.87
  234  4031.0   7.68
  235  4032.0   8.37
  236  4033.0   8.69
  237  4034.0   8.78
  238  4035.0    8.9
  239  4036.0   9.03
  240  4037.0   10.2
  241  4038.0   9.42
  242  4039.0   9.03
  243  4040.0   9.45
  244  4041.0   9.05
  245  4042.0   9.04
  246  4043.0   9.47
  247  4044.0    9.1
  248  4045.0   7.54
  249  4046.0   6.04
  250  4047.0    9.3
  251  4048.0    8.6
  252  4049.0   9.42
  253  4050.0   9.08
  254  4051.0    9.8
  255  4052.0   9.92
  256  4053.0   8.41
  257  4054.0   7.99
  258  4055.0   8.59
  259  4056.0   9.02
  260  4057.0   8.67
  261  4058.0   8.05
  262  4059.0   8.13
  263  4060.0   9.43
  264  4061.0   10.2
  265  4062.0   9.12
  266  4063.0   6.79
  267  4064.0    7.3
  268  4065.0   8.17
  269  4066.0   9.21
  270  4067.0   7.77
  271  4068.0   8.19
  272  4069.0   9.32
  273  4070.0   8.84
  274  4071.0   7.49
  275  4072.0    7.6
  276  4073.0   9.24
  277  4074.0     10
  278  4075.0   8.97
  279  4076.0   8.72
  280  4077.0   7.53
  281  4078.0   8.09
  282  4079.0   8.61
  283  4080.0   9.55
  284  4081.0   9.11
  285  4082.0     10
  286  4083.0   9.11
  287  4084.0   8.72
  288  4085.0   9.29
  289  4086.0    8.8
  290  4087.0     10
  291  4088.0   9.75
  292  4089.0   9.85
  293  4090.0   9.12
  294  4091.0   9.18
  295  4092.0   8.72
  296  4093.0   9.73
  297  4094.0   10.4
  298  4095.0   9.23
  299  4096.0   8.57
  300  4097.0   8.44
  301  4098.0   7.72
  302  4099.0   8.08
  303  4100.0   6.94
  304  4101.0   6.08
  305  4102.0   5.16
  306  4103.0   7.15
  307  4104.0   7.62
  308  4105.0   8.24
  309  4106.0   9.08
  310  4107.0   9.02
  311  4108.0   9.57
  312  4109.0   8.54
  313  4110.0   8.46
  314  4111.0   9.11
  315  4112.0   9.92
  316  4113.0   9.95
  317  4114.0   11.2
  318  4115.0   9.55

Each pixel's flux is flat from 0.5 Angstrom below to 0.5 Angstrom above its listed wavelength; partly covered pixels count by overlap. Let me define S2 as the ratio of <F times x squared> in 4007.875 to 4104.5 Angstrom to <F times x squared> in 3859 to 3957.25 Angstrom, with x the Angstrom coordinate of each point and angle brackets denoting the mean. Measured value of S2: 1.55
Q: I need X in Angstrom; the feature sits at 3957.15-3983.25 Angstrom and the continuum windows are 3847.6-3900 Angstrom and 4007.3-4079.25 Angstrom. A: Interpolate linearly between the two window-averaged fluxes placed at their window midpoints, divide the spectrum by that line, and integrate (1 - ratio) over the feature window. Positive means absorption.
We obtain 8.68 Angstrom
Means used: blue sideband 6.66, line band 5.27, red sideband 8.82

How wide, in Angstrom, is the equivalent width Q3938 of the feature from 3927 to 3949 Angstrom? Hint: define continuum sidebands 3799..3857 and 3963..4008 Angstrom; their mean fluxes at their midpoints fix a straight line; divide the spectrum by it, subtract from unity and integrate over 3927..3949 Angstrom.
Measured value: 9.20 Angstrom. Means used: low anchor 6.08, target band 3.92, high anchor 7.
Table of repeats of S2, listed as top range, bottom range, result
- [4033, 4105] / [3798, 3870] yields 1.58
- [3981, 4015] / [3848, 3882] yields 1.39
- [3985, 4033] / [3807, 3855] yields 1.67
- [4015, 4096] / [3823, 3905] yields 1.59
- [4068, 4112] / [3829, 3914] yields 1.52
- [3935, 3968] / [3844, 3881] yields 0.85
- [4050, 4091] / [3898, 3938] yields 1.73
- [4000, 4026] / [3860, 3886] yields 1.42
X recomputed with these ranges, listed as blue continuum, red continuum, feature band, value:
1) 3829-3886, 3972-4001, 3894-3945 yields 9.9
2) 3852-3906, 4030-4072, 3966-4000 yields 4.6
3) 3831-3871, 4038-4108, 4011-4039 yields -3.4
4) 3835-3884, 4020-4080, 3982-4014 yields -2.5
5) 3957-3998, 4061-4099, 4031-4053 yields -2.7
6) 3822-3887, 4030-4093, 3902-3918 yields -0.8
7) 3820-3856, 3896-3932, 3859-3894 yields -3.8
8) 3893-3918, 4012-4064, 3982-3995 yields -0.7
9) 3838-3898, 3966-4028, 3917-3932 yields 4.3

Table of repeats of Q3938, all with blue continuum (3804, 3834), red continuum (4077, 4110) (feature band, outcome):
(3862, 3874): -1.1 Angstrom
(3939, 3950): 2.0 Angstrom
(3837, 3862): 1.2 Angstrom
